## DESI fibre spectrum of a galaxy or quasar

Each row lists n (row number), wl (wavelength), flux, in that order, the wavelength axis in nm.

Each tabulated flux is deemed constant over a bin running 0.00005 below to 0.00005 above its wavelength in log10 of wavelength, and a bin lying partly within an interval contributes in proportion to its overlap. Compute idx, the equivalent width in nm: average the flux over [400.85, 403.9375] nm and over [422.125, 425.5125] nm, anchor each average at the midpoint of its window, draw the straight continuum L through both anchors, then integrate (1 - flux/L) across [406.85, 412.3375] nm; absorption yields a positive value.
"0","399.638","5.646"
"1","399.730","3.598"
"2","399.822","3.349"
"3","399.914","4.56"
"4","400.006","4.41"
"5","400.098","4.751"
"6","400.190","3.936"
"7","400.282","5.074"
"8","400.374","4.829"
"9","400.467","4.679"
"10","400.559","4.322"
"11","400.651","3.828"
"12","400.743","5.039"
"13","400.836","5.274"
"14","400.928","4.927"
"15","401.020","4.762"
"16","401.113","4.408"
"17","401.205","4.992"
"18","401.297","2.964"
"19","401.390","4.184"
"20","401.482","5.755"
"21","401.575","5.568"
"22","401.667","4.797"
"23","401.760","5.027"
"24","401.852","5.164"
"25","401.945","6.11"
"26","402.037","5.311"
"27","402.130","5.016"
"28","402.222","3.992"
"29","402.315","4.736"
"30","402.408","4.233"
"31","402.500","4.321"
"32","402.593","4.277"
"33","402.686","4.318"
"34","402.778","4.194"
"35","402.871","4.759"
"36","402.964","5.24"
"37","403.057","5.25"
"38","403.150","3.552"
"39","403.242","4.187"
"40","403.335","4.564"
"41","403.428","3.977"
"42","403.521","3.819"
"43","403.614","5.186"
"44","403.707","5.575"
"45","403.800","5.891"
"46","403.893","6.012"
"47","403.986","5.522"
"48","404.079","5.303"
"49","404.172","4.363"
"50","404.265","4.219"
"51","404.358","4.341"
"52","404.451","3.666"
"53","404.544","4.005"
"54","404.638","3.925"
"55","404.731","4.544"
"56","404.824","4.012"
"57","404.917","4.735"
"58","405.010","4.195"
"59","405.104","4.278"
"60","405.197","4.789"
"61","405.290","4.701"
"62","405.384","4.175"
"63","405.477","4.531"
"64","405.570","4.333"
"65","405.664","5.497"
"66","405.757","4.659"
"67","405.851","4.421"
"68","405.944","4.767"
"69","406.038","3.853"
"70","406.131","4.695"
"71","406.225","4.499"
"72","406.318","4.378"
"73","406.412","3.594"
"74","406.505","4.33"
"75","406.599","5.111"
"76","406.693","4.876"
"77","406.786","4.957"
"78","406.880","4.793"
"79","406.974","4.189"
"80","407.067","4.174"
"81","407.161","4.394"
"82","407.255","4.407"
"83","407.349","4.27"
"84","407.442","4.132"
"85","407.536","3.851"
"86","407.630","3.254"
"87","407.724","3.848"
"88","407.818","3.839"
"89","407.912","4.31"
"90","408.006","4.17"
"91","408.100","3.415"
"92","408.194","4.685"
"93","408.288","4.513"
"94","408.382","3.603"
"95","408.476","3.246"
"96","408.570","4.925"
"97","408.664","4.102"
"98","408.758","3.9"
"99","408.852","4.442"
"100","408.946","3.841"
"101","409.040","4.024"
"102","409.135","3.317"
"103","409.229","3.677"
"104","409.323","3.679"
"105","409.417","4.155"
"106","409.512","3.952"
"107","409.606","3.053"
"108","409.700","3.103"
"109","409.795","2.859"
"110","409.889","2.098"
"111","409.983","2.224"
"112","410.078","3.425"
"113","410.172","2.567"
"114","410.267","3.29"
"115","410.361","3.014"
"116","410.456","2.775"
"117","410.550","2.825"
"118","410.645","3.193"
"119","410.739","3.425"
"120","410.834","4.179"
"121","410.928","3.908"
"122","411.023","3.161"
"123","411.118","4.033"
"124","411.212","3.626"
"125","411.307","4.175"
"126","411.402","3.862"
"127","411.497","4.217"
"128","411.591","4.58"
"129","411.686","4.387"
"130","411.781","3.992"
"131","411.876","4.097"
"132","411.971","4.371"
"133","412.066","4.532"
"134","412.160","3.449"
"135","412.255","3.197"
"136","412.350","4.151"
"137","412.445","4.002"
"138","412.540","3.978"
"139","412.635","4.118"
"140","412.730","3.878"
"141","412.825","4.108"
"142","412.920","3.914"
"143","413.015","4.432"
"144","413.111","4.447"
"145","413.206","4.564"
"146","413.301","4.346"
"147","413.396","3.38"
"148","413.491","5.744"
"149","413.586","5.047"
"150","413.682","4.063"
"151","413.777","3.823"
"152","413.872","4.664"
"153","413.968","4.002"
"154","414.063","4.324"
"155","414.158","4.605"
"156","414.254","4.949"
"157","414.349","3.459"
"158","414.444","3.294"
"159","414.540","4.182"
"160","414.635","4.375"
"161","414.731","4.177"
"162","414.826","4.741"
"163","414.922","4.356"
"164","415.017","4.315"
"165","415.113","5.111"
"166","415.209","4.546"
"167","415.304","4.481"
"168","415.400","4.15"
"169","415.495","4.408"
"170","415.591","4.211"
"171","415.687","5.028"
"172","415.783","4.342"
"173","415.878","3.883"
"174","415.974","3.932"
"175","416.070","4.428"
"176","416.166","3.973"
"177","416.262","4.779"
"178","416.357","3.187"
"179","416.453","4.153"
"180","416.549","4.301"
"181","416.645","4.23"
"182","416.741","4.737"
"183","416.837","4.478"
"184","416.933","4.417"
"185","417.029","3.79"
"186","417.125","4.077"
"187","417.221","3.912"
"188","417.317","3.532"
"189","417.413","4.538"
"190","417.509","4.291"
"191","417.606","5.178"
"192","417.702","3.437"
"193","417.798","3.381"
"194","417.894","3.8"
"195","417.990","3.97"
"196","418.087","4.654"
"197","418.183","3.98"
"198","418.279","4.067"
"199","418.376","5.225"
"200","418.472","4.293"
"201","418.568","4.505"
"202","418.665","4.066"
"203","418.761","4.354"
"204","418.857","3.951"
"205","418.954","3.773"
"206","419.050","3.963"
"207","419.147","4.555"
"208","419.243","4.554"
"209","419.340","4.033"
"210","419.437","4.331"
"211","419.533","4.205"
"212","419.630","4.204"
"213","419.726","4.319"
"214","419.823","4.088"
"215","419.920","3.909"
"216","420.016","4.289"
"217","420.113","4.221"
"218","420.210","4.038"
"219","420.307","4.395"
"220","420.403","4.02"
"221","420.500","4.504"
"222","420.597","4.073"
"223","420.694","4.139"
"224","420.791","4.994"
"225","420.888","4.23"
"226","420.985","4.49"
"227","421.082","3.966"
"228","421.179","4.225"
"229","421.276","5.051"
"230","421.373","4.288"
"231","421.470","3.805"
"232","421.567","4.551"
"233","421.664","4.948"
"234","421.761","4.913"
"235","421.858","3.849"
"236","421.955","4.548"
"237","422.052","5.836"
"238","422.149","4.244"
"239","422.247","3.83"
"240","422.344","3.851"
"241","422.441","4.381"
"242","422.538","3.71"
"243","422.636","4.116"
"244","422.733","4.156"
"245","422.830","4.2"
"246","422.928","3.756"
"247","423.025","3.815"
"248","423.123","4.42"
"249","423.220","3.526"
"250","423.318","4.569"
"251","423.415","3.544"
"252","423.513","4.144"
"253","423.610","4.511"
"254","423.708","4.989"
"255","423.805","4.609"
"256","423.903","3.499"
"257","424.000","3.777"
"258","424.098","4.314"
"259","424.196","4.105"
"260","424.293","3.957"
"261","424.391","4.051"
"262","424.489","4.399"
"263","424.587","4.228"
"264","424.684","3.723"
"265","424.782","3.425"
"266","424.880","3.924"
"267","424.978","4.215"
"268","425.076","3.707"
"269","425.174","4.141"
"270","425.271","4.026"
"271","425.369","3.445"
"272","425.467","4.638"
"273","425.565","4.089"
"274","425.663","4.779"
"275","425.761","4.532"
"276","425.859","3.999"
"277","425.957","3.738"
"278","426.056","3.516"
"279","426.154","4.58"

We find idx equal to 0.92 nm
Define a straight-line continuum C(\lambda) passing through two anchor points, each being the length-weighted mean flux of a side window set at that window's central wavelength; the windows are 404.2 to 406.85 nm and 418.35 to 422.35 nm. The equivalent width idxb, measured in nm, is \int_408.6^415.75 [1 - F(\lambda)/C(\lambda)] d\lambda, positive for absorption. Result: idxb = 0.703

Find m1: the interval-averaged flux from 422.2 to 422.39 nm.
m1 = 3.85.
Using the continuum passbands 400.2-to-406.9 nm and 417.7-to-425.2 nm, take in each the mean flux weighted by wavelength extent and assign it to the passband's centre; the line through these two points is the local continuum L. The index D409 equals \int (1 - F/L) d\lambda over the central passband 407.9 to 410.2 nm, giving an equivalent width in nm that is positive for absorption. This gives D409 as 0.44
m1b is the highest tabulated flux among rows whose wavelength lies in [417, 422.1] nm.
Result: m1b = 5.836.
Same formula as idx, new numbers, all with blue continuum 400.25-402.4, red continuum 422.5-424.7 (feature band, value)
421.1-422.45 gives -0.09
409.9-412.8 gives 0.52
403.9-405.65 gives 0.08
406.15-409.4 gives 0.32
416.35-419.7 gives 0.07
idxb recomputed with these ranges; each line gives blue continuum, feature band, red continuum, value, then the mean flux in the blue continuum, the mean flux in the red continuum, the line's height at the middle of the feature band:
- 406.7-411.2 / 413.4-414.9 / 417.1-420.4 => -0.14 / 3.74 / 4.18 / 3.97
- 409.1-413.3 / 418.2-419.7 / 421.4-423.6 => -0.08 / 3.69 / 4.22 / 4.05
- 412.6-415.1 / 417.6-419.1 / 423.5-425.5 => 0.03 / 4.29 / 4.08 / 4.2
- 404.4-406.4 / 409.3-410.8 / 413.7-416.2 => 0.43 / 4.4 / 4.3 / 4.35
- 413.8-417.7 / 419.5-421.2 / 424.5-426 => -0.03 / 4.28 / 4.05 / 4.17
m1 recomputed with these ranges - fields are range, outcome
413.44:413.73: 4.93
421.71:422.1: 4.79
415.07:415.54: 4.54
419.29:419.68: 4.19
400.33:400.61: 4.59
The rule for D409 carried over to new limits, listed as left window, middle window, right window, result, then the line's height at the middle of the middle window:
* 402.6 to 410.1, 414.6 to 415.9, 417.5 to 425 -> -0.069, 4.22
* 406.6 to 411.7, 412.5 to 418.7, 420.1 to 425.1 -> -0.407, 4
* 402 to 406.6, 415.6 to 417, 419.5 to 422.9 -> 0.033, 4.37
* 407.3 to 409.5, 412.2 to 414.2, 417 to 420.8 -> -0.078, 4.07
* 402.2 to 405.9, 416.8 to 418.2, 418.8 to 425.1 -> 0.064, 4.29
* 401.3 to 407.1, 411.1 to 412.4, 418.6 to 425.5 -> 0.115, 4.44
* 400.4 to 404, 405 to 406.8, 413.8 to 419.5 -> 0.036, 4.62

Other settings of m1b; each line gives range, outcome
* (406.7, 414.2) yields 5.744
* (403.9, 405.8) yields 5.522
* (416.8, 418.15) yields 5.178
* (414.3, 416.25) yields 5.111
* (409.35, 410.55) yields 4.155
